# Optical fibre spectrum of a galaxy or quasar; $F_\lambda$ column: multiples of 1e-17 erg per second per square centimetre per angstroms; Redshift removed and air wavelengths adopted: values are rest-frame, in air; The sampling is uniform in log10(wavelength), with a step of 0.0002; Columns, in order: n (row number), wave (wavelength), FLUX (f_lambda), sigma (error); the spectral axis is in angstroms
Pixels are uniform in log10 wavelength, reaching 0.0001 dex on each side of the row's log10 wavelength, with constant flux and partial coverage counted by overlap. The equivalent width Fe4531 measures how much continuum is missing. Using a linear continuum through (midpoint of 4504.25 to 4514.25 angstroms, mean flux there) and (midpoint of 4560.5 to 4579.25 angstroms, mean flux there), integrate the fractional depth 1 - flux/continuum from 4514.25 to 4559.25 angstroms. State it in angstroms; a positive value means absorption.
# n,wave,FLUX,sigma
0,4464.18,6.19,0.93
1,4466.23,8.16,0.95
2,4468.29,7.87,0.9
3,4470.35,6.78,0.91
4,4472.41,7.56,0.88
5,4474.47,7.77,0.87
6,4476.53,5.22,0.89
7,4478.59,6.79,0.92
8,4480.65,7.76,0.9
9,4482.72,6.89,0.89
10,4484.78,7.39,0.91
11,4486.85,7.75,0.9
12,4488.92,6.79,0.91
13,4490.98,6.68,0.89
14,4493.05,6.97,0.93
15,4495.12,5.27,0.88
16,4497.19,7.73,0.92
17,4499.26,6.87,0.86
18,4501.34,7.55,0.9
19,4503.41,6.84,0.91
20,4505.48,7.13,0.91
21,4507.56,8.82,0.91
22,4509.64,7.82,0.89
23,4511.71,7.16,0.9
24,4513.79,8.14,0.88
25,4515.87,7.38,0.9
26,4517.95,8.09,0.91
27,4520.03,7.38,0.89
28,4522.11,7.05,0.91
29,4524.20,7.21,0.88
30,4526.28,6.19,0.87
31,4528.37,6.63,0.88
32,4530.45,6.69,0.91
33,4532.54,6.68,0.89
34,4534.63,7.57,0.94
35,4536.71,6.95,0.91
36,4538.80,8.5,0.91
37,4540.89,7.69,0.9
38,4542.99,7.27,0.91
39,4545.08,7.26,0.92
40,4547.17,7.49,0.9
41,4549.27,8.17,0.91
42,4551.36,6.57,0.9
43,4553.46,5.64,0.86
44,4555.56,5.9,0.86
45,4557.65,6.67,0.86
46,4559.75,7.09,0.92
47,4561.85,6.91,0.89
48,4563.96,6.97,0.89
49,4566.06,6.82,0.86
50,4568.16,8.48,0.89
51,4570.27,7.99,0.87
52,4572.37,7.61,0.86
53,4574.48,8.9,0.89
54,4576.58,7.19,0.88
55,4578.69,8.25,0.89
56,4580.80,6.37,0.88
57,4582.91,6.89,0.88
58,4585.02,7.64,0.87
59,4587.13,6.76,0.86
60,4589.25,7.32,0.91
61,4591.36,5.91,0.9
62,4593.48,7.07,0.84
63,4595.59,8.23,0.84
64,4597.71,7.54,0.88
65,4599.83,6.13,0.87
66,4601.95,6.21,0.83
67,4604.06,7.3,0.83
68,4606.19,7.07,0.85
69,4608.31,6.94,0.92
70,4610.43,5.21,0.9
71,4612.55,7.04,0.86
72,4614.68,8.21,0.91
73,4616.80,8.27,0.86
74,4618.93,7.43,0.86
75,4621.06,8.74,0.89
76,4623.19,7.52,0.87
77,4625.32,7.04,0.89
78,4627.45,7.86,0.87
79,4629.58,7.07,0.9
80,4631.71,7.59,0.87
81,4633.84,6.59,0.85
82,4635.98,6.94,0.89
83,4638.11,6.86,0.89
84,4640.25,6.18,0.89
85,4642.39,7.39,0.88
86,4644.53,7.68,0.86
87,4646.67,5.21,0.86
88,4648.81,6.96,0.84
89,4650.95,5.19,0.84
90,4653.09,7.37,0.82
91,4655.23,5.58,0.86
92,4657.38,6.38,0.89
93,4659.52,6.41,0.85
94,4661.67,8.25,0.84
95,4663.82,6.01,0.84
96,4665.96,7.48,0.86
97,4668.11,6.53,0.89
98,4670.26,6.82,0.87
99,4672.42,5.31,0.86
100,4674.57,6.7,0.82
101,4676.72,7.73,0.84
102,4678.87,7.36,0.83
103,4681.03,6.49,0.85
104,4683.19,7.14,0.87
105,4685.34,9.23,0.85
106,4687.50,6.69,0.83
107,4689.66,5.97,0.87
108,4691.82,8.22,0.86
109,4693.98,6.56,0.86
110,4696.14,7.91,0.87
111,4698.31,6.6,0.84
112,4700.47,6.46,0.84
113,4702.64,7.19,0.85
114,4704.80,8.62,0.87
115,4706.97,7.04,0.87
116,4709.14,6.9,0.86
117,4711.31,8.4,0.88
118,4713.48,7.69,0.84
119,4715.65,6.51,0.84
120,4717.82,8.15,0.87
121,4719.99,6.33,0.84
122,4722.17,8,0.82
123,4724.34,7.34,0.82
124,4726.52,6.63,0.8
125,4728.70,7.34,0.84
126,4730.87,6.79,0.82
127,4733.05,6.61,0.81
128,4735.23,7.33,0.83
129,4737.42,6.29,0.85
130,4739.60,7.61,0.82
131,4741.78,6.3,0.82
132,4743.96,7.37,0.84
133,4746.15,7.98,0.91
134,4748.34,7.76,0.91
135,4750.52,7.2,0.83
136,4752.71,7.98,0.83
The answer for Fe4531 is 3.6 angstroms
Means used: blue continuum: 7.78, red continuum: 7.66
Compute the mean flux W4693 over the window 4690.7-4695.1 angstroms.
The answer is 7.39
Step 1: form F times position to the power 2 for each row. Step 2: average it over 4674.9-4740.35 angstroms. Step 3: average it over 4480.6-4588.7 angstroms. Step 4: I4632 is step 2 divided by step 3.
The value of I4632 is 1.08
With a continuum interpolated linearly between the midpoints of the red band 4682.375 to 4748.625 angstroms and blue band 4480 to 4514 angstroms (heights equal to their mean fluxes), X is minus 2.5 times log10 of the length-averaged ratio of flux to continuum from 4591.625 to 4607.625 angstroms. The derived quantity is 0.035 mag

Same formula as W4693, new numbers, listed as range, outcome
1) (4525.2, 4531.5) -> 6.51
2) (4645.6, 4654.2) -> 6.19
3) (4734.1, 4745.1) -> 6.98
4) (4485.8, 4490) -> 7.26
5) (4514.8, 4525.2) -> 7.42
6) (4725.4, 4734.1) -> 6.85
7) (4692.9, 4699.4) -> 7.02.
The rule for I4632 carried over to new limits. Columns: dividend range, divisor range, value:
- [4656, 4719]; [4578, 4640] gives 1.03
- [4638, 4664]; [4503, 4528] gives 0.94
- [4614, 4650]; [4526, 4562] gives 1.07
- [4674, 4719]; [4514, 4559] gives 1.10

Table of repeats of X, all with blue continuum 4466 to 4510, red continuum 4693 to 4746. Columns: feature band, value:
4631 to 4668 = 0.08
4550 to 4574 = 0.02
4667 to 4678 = 0.09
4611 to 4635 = -0.05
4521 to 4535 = 0.05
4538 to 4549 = -0.07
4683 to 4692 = -0.03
